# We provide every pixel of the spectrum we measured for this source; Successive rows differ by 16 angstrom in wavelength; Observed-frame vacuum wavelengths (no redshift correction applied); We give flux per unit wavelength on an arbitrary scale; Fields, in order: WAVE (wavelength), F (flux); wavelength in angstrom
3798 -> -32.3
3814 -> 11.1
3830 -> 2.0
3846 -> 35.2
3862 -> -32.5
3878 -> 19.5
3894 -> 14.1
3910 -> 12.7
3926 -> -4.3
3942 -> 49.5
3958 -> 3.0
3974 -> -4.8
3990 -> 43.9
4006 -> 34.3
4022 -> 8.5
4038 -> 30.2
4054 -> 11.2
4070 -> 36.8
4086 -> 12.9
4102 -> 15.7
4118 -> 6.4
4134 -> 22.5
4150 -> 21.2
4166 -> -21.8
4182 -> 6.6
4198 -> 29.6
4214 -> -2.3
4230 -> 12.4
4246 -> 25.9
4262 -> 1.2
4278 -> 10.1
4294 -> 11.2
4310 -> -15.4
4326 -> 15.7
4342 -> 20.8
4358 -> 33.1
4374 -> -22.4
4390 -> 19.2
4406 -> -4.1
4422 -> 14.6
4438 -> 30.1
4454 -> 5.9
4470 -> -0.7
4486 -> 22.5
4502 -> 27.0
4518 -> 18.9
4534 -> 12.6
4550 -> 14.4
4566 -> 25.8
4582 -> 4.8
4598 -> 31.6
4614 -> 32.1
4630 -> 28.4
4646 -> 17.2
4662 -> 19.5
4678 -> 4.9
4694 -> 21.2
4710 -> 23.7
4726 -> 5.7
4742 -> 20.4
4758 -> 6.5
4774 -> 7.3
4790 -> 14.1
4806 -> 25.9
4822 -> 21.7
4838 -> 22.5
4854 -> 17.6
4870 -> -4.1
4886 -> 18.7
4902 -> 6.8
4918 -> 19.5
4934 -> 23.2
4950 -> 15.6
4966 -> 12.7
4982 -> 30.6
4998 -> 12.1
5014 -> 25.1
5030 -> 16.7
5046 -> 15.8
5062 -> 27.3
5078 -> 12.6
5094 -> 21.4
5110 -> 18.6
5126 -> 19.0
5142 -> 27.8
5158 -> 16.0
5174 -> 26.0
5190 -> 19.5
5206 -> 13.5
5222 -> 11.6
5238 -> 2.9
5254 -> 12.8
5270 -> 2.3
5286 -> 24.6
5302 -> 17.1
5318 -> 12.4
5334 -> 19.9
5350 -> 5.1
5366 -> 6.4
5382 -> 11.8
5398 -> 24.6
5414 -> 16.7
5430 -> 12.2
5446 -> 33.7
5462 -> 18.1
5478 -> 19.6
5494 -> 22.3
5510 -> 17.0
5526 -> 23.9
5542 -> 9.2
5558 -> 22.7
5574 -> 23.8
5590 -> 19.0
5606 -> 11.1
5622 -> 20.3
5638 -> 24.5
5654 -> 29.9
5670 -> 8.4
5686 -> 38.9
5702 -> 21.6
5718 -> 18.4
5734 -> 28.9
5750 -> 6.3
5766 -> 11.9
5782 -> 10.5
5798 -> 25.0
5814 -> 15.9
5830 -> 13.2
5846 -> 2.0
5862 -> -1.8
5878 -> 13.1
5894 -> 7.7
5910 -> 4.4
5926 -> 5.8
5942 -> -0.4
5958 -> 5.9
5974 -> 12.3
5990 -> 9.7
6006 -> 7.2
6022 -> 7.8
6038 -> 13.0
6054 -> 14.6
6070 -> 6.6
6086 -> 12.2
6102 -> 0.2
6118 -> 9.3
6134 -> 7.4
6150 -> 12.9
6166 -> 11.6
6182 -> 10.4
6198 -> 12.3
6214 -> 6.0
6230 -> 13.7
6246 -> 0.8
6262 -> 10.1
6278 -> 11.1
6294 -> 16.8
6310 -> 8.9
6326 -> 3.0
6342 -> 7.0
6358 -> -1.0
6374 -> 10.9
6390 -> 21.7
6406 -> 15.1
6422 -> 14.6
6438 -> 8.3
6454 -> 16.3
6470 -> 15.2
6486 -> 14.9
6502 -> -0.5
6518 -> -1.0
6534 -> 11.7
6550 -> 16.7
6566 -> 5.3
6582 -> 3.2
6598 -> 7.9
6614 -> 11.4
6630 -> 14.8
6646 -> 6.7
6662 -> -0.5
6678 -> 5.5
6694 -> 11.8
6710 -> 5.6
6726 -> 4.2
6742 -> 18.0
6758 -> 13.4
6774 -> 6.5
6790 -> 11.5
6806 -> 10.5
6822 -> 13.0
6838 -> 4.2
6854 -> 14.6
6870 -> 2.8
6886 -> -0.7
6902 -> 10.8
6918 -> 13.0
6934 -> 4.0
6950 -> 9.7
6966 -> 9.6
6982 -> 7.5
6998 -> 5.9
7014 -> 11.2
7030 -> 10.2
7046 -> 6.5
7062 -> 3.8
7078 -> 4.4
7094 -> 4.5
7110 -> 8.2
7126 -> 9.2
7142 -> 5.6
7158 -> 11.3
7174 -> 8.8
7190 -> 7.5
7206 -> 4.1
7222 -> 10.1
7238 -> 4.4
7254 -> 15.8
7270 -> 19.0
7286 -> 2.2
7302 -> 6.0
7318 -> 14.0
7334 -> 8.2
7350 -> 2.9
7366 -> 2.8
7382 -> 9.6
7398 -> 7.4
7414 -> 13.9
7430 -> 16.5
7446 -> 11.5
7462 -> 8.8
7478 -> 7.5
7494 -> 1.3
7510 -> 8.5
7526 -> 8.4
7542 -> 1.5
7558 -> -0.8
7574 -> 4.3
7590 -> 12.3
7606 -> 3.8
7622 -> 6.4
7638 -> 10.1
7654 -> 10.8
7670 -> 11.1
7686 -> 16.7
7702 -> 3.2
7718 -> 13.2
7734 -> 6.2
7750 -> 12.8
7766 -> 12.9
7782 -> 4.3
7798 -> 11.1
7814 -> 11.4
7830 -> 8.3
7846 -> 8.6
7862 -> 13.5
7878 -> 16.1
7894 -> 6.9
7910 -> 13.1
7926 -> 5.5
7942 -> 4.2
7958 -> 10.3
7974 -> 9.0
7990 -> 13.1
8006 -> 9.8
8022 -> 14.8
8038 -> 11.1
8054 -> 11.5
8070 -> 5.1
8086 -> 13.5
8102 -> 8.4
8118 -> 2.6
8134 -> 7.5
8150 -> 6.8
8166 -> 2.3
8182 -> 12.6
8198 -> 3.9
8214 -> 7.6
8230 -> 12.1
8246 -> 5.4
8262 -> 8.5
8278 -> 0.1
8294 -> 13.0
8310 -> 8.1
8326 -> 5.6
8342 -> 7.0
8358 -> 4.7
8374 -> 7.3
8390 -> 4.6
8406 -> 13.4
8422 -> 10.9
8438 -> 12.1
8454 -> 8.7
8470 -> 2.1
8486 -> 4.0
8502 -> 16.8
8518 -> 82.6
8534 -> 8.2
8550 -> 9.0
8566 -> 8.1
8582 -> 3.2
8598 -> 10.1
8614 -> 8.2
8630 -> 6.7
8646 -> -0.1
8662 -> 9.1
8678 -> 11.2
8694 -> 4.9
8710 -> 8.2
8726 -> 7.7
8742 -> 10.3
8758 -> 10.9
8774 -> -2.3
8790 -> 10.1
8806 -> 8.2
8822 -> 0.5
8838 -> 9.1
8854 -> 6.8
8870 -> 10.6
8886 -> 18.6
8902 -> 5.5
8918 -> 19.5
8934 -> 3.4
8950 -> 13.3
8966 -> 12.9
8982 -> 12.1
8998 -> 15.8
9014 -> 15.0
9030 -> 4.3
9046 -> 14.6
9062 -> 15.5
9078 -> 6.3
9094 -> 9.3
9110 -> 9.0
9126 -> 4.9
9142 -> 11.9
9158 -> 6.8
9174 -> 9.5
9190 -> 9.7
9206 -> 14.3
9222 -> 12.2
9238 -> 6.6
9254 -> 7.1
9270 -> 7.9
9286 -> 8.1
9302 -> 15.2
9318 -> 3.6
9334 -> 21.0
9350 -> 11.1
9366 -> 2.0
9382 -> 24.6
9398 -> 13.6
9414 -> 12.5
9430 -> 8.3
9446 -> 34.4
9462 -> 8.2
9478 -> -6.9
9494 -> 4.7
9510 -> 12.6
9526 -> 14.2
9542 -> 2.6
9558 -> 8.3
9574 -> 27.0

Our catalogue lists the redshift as 1.28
